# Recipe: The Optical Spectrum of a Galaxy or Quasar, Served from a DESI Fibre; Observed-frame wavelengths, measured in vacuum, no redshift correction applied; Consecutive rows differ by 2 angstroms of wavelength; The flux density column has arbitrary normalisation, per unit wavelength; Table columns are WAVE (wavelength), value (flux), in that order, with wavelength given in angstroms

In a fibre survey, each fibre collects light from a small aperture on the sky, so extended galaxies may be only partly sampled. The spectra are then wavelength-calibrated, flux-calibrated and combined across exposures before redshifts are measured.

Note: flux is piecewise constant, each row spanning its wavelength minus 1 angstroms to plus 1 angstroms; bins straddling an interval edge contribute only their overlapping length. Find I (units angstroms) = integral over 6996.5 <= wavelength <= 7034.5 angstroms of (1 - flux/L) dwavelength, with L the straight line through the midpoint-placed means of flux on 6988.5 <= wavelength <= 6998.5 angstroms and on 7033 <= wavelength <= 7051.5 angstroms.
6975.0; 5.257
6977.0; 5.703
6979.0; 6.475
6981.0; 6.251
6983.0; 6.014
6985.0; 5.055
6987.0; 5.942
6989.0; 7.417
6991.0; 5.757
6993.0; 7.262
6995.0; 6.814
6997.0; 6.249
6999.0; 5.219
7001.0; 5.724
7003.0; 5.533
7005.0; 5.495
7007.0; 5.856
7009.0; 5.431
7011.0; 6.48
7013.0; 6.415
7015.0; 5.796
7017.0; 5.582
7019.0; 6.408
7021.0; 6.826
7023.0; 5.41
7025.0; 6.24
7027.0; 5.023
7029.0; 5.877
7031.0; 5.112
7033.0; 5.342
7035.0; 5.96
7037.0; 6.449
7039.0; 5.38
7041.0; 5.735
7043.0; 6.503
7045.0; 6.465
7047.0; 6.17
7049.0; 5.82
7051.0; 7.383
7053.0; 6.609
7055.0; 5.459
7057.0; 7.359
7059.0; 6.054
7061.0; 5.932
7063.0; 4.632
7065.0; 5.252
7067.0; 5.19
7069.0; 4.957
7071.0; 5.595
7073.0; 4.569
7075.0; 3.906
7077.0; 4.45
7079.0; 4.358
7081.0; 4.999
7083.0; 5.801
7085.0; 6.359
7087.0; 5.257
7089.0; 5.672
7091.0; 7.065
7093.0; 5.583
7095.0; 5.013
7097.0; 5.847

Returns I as 3.5 angstroms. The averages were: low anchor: 6.59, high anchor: 6.13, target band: 5.79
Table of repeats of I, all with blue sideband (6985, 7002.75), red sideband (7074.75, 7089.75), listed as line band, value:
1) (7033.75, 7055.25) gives -2.3 angstroms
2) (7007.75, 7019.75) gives -0.1 angstroms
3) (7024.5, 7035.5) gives 0.4 angstroms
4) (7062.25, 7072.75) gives 0.4 angstroms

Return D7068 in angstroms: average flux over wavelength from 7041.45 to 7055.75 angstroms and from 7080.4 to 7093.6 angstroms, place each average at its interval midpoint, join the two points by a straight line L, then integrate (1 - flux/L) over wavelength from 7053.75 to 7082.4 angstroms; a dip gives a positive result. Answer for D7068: 4.2 angstroms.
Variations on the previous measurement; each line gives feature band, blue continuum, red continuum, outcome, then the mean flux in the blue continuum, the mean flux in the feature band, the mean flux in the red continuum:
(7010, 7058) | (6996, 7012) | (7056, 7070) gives -3.3 angstroms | 5.75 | 6.08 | 5.63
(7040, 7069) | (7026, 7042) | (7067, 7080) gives -4.9 angstroms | 5.61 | 6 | 4.68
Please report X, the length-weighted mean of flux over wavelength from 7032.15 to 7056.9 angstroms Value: 6.16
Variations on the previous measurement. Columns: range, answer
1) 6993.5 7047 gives 5.91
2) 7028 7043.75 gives 5.78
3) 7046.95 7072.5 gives 5.84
